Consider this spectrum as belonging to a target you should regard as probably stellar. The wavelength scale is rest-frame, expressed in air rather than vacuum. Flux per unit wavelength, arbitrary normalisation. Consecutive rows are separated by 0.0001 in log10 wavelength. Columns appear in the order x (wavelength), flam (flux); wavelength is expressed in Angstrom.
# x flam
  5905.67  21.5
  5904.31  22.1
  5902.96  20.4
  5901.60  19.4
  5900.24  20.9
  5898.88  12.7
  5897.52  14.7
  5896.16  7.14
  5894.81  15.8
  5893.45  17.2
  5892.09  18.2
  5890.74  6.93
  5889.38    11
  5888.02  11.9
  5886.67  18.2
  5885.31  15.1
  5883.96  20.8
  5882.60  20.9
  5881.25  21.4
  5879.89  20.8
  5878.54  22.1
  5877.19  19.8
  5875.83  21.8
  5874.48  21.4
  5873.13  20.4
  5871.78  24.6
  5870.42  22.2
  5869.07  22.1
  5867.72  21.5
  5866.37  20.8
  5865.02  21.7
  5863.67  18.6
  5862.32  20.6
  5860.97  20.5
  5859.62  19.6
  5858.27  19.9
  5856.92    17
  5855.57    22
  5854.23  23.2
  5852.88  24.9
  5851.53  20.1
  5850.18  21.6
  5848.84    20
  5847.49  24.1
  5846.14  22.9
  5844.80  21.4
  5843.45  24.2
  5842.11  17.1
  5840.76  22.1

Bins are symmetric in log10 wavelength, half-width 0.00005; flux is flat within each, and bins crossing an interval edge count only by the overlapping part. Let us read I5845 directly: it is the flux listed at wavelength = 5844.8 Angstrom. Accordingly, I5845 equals 21.4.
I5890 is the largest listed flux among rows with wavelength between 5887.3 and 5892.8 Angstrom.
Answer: 18.2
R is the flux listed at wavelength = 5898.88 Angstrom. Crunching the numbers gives 12.7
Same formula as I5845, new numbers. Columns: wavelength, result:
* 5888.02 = 11.9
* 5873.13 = 20.4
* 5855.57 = 22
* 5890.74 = 6.93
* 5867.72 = 21.5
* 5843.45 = 24.2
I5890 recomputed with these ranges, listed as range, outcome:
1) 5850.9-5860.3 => 24.9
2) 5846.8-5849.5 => 24.1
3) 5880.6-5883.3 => 21.4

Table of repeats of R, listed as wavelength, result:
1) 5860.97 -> 20.5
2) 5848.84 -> 20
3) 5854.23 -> 23.2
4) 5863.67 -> 18.6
